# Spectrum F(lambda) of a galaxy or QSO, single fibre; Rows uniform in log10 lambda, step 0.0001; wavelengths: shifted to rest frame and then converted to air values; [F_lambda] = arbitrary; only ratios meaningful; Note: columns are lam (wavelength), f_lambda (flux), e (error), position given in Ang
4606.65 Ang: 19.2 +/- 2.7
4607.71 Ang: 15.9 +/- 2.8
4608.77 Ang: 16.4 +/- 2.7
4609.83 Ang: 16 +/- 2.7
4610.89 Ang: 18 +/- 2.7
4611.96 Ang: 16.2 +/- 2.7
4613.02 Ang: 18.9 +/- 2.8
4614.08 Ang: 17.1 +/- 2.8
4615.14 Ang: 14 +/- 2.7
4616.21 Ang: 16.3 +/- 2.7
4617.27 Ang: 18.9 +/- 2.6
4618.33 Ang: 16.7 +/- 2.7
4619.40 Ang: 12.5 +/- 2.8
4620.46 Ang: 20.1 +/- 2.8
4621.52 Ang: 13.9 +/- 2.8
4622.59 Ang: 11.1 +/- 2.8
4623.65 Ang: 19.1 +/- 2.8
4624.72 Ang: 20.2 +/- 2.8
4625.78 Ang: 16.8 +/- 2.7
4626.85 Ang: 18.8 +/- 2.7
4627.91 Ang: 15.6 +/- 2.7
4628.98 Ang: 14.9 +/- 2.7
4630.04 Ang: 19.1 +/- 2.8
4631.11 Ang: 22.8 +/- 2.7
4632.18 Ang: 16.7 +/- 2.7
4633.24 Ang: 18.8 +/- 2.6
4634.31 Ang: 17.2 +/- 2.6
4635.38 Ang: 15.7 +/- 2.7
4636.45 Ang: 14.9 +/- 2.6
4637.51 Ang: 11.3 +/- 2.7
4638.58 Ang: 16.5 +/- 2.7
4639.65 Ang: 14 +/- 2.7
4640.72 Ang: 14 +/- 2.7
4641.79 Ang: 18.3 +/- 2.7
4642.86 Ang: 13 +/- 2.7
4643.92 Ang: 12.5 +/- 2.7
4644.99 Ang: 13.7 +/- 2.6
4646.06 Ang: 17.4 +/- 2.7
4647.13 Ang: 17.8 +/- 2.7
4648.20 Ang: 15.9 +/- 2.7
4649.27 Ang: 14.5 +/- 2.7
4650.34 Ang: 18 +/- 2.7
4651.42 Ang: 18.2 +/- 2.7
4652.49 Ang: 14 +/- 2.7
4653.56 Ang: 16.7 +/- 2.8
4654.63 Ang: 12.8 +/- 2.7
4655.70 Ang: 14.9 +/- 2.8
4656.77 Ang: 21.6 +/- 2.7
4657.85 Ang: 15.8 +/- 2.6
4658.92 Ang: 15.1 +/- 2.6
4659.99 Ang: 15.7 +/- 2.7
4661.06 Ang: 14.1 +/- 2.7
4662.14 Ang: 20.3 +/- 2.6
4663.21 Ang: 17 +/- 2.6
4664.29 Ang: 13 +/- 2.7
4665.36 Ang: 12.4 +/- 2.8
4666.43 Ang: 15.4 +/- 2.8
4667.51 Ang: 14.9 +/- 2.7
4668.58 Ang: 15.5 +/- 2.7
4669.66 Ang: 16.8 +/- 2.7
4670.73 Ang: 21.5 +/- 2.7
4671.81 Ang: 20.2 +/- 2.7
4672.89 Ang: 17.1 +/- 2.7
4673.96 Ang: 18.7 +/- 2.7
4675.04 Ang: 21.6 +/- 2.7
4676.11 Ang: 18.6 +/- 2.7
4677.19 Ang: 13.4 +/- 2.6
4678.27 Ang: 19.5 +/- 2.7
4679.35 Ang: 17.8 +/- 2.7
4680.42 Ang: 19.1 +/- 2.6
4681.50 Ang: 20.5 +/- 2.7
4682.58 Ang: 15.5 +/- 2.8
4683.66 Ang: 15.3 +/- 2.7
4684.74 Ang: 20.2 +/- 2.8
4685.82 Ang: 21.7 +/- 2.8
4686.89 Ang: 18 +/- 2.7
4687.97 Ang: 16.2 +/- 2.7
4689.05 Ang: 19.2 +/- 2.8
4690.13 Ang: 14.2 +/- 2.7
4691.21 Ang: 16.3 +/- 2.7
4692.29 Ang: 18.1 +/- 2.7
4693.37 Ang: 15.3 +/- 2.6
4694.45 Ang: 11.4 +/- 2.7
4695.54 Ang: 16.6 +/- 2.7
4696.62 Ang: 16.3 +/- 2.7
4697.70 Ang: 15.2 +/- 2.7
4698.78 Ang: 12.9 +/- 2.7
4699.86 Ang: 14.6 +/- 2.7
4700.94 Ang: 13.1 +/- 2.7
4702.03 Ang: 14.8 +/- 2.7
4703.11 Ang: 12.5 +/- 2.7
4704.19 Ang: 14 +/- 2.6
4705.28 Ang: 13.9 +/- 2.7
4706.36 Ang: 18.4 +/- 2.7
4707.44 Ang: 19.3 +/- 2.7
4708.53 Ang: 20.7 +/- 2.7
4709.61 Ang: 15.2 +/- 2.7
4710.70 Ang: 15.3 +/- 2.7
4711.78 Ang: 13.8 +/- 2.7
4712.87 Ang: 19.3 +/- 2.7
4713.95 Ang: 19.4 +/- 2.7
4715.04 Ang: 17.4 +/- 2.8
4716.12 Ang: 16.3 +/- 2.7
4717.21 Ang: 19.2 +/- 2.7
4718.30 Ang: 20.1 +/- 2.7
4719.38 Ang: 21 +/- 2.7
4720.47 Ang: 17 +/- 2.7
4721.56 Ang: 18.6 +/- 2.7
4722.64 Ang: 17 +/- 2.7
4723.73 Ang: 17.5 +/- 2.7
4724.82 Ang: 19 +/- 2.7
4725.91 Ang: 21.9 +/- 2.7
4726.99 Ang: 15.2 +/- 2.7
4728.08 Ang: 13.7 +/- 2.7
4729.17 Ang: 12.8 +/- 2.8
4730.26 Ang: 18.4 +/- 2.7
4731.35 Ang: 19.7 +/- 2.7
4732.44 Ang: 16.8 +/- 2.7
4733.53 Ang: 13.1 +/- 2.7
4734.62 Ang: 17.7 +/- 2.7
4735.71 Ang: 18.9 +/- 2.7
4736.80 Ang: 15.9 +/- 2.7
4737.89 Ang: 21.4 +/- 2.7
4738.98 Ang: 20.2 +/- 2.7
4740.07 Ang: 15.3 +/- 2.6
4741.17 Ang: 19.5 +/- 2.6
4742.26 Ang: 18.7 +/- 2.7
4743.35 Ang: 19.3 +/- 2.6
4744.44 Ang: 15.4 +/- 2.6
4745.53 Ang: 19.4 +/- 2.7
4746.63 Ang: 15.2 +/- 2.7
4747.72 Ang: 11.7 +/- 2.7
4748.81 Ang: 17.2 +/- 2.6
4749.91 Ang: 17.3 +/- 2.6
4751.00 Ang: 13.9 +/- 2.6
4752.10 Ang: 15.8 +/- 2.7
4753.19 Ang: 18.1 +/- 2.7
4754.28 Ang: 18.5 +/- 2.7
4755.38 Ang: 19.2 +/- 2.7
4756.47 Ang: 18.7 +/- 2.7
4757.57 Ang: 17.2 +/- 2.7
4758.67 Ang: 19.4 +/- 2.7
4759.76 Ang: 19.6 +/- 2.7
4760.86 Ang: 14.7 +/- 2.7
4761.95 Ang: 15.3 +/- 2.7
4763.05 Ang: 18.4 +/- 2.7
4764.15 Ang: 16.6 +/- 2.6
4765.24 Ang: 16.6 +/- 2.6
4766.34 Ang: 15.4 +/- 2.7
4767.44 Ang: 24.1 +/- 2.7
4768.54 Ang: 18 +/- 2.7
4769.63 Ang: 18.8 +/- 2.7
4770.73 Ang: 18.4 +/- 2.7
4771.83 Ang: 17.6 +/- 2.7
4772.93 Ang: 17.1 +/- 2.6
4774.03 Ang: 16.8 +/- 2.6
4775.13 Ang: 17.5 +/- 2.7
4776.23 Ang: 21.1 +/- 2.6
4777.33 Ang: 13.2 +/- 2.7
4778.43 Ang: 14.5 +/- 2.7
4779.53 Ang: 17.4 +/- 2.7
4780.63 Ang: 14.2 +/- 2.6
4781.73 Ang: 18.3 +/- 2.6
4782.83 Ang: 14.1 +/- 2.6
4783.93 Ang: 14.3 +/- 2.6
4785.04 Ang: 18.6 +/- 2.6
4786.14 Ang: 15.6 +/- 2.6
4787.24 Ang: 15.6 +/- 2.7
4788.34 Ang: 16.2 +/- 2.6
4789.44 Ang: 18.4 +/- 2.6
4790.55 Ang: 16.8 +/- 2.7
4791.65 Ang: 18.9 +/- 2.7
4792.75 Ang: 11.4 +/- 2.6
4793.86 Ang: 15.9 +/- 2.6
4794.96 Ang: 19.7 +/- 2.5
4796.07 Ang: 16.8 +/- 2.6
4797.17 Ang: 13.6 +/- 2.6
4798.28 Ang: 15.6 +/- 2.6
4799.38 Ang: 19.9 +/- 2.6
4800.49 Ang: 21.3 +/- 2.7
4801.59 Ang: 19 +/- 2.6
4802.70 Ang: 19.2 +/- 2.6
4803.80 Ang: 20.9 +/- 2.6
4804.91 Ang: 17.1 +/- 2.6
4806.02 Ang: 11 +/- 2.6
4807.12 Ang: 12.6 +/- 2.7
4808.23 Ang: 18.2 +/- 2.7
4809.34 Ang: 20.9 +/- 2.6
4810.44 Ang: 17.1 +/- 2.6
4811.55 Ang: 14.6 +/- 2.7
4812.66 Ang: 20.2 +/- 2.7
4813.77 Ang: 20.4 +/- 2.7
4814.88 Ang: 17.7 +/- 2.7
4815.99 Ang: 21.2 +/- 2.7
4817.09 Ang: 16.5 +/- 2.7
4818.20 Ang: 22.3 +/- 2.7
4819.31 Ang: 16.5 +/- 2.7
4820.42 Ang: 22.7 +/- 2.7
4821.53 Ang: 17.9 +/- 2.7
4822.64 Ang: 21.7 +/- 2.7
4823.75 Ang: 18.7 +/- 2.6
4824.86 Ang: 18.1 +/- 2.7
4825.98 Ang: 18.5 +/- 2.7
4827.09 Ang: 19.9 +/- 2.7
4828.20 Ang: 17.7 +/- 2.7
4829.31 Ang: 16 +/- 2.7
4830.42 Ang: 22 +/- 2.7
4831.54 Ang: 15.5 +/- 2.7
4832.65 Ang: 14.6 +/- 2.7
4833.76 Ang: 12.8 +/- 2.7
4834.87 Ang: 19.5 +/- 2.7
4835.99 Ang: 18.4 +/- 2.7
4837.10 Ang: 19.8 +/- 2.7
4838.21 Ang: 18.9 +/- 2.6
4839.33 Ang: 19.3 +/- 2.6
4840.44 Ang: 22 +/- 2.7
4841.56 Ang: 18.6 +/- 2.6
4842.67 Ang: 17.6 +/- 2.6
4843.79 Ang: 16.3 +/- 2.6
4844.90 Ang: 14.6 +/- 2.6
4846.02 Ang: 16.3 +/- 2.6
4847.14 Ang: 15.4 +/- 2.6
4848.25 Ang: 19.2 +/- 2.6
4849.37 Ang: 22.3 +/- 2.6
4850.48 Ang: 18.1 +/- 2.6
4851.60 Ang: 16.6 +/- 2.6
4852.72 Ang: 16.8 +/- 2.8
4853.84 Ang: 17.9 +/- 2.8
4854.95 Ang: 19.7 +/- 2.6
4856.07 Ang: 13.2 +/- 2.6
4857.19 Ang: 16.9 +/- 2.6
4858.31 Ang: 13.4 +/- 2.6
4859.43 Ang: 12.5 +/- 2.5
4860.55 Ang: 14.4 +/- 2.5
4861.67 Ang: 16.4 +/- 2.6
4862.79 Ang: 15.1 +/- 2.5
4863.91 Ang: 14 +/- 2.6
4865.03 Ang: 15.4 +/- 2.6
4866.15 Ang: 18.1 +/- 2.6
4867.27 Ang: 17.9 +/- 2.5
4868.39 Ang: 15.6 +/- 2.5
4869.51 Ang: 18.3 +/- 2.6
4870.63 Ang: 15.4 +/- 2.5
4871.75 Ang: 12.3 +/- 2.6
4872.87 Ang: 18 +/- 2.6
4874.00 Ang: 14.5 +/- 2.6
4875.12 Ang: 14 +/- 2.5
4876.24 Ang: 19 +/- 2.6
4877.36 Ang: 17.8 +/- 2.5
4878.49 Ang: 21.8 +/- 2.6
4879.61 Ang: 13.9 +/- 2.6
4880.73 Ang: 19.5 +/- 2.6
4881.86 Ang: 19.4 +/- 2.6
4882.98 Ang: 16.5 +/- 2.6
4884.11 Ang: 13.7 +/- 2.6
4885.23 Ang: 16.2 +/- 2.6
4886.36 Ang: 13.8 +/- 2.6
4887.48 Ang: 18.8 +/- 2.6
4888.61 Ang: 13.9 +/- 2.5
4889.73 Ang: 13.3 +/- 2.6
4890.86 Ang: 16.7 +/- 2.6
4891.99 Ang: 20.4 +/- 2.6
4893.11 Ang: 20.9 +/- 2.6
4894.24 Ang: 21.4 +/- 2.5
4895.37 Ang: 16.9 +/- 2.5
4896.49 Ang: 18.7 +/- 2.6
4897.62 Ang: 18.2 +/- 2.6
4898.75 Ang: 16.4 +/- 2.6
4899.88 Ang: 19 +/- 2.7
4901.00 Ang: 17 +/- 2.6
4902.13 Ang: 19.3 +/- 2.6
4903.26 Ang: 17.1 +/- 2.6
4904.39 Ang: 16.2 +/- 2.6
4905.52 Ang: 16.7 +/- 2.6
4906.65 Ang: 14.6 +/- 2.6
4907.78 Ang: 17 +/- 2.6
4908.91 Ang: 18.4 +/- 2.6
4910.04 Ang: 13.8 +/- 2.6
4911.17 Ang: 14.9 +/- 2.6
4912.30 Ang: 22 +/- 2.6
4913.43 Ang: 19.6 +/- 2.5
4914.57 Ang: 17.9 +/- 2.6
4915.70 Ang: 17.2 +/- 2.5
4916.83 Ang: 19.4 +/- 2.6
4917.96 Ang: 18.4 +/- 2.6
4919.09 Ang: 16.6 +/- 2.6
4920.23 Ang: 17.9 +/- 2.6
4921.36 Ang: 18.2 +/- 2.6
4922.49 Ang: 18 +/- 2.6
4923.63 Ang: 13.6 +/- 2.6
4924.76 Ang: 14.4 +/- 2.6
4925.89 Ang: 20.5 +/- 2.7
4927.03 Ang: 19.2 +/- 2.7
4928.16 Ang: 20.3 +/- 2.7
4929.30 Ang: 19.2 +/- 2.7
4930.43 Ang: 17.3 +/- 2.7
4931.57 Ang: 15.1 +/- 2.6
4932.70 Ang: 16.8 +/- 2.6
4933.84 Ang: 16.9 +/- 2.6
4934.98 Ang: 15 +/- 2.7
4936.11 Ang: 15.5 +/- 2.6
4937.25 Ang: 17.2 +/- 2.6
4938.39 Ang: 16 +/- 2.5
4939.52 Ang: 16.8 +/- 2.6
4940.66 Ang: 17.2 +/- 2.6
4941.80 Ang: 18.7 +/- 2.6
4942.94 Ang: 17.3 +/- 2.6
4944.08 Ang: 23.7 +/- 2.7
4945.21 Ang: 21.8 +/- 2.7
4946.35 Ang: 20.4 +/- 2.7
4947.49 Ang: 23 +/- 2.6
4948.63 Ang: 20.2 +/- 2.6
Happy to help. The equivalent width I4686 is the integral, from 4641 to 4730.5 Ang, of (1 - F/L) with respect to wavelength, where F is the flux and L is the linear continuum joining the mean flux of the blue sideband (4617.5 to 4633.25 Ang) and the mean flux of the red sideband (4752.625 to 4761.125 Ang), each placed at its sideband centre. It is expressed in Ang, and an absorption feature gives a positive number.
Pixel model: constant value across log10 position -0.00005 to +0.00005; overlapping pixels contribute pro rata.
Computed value 5.0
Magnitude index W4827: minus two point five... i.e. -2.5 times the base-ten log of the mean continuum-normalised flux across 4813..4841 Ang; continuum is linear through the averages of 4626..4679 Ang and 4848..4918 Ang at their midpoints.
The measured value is -0.12 mag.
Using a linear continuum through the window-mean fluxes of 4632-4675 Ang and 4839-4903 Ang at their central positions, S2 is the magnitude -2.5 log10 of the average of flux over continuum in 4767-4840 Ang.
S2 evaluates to -0.06 mag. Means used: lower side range 16.1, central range 17.7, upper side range 17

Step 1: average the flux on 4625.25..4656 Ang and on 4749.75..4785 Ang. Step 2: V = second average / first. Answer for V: 1.1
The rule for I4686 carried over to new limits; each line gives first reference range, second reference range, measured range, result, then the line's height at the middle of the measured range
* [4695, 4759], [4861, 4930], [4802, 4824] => -1.6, 17.1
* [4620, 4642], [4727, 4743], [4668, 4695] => -1.2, 16.9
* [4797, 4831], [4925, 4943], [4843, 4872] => 2.8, 18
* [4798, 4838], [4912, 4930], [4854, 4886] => 3.6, 18.2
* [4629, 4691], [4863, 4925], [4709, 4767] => -1.7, 16.8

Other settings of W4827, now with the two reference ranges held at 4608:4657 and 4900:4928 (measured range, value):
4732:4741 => -0.05 mag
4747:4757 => 0.01 mag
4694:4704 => 0.17 mag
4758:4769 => -0.06 mag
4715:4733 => -0.07 mag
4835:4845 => -0.09 mag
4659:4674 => 0.00 mag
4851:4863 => 0.10 mag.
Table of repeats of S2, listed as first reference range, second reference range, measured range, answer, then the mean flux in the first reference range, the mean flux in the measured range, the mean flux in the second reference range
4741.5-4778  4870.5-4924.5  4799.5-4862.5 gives -0.03 mag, 17.4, 17.8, 17.2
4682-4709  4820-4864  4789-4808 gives 0.01 mag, 16.1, 17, 17.5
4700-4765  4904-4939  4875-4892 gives 0.03 mag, 17.2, 16.7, 17.2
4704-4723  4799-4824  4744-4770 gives 0.05 mag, 17.6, 17.3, 18.6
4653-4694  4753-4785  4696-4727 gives 0.02 mag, 17.1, 16.9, 17.4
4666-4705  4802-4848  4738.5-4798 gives 0.03 mag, 16.7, 17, 18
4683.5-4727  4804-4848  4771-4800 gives 0.07 mag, 16.9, 16.5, 18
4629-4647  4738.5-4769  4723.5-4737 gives 0.01 mag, 16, 17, 17.4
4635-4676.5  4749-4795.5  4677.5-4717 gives -0.01 mag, 16.1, 16.6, 17.1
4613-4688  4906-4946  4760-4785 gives 0.01 mag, 16.7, 17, 17.6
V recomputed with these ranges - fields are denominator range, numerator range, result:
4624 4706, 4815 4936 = 1.06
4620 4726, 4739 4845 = 1.05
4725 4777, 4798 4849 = 1.04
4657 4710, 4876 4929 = 1.06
